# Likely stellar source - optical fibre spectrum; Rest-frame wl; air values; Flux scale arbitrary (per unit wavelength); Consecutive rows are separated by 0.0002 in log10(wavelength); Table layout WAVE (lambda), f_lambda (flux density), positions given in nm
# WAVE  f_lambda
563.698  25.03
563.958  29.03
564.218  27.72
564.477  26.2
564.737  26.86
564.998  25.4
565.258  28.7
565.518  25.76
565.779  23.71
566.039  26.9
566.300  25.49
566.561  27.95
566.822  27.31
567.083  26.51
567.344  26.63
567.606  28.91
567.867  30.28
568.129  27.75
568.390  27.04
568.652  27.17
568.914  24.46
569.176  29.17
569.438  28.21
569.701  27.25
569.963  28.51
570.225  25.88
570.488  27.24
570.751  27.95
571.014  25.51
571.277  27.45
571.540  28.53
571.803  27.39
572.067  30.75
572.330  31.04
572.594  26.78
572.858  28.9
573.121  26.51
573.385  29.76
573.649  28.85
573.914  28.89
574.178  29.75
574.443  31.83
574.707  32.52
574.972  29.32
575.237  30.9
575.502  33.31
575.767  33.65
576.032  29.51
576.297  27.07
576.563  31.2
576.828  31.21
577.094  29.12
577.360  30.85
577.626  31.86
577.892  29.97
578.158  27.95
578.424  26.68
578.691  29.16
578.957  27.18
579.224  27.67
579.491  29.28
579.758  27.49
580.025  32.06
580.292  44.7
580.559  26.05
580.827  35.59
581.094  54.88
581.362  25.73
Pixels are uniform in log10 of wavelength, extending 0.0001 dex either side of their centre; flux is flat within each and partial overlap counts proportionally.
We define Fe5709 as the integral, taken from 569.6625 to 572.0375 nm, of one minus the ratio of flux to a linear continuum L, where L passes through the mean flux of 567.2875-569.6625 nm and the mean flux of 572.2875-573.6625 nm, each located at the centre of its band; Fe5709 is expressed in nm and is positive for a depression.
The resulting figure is 0.057 nm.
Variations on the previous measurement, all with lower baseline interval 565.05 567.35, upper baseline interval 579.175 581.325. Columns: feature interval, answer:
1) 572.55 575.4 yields 0.13 nm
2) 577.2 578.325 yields 0.11 nm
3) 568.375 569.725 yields 0.04 nm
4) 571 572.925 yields 0.09 nm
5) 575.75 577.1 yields 0.09 nm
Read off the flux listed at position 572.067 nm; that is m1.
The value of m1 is 30.75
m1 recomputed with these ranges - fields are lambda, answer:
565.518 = 25.76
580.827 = 35.59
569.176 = 29.17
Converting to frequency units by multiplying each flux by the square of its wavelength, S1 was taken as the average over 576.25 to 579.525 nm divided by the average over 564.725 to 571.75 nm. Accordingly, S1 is 1.11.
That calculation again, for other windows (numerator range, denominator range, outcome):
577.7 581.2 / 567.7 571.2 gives 1.21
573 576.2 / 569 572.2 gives 1.11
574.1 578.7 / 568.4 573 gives 1.12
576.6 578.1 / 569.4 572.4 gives 1.12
